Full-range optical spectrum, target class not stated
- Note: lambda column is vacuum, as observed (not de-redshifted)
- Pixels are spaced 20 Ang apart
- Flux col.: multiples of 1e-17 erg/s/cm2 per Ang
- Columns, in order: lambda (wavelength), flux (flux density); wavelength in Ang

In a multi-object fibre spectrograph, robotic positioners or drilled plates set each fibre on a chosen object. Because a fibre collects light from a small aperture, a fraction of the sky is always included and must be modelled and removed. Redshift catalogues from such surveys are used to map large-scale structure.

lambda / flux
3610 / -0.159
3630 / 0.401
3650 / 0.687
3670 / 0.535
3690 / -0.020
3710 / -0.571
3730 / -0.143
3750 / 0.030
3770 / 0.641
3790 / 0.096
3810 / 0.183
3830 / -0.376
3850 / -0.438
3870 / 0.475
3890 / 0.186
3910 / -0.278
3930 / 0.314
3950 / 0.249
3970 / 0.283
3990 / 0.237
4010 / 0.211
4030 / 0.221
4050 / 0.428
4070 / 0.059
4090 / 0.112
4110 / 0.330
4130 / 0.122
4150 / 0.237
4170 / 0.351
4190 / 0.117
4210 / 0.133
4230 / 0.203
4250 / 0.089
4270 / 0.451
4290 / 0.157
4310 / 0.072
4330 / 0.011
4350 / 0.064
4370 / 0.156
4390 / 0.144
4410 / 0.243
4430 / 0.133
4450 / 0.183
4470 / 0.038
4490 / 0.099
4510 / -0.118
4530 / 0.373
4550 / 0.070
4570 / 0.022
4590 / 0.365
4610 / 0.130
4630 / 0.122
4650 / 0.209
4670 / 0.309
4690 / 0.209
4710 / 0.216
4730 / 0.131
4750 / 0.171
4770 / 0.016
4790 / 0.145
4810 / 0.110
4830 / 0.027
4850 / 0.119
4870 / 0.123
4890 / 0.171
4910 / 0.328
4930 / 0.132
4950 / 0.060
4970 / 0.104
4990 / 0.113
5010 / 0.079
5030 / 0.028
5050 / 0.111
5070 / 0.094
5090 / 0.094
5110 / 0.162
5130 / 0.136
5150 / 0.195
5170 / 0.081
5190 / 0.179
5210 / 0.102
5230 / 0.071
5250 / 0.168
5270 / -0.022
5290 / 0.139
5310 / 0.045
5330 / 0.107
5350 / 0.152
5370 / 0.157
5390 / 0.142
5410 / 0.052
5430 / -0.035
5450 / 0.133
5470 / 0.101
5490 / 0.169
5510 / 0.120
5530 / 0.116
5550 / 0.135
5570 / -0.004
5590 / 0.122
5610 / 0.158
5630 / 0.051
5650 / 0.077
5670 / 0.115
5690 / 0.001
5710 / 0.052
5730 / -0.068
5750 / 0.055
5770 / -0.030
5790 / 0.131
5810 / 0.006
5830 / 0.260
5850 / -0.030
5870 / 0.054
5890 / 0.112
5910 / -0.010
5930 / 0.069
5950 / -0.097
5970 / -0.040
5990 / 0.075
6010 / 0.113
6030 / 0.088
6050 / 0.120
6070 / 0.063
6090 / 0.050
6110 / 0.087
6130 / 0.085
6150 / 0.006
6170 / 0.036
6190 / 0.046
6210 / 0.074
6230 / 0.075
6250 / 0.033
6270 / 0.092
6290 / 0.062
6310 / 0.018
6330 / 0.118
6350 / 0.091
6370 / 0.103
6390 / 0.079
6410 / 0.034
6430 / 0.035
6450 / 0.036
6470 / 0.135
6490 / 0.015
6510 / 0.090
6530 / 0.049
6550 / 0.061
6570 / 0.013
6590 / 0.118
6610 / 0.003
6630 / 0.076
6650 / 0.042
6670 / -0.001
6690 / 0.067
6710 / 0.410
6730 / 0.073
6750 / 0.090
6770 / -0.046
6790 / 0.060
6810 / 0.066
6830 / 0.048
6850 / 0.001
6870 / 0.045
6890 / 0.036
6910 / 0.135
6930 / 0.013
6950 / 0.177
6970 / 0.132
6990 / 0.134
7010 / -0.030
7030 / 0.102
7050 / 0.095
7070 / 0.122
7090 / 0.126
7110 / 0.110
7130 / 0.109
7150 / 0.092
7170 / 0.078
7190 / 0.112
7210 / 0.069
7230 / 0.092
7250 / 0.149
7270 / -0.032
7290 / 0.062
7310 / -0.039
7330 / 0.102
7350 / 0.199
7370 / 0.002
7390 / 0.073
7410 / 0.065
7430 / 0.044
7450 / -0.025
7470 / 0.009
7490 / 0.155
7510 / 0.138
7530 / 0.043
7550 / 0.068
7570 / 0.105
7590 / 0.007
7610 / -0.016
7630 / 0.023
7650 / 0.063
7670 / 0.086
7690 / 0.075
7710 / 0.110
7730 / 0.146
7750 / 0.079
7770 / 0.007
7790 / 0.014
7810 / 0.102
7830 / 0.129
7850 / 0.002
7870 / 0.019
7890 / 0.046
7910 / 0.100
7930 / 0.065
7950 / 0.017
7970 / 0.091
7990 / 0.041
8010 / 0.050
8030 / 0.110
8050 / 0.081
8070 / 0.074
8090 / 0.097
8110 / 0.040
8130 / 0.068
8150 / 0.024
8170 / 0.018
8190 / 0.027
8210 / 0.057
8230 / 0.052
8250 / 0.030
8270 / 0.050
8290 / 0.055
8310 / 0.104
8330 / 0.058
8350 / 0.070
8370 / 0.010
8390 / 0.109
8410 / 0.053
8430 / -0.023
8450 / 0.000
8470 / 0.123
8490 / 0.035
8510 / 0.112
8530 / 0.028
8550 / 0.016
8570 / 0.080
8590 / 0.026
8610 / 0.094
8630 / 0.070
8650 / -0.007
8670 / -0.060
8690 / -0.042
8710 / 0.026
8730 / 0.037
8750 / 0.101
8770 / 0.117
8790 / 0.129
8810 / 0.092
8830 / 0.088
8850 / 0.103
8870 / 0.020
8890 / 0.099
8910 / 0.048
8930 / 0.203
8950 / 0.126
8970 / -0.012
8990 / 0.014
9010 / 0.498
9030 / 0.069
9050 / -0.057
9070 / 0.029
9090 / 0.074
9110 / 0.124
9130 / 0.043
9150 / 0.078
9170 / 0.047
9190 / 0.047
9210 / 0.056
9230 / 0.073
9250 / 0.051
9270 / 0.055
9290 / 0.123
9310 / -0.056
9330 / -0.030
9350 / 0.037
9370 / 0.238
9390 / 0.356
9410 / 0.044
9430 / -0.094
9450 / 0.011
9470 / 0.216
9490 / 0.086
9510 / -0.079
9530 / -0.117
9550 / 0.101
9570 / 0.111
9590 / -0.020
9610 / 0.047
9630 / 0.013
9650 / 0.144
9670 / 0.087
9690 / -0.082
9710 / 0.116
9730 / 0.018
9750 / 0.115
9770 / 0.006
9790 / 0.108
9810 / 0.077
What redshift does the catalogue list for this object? 0.800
